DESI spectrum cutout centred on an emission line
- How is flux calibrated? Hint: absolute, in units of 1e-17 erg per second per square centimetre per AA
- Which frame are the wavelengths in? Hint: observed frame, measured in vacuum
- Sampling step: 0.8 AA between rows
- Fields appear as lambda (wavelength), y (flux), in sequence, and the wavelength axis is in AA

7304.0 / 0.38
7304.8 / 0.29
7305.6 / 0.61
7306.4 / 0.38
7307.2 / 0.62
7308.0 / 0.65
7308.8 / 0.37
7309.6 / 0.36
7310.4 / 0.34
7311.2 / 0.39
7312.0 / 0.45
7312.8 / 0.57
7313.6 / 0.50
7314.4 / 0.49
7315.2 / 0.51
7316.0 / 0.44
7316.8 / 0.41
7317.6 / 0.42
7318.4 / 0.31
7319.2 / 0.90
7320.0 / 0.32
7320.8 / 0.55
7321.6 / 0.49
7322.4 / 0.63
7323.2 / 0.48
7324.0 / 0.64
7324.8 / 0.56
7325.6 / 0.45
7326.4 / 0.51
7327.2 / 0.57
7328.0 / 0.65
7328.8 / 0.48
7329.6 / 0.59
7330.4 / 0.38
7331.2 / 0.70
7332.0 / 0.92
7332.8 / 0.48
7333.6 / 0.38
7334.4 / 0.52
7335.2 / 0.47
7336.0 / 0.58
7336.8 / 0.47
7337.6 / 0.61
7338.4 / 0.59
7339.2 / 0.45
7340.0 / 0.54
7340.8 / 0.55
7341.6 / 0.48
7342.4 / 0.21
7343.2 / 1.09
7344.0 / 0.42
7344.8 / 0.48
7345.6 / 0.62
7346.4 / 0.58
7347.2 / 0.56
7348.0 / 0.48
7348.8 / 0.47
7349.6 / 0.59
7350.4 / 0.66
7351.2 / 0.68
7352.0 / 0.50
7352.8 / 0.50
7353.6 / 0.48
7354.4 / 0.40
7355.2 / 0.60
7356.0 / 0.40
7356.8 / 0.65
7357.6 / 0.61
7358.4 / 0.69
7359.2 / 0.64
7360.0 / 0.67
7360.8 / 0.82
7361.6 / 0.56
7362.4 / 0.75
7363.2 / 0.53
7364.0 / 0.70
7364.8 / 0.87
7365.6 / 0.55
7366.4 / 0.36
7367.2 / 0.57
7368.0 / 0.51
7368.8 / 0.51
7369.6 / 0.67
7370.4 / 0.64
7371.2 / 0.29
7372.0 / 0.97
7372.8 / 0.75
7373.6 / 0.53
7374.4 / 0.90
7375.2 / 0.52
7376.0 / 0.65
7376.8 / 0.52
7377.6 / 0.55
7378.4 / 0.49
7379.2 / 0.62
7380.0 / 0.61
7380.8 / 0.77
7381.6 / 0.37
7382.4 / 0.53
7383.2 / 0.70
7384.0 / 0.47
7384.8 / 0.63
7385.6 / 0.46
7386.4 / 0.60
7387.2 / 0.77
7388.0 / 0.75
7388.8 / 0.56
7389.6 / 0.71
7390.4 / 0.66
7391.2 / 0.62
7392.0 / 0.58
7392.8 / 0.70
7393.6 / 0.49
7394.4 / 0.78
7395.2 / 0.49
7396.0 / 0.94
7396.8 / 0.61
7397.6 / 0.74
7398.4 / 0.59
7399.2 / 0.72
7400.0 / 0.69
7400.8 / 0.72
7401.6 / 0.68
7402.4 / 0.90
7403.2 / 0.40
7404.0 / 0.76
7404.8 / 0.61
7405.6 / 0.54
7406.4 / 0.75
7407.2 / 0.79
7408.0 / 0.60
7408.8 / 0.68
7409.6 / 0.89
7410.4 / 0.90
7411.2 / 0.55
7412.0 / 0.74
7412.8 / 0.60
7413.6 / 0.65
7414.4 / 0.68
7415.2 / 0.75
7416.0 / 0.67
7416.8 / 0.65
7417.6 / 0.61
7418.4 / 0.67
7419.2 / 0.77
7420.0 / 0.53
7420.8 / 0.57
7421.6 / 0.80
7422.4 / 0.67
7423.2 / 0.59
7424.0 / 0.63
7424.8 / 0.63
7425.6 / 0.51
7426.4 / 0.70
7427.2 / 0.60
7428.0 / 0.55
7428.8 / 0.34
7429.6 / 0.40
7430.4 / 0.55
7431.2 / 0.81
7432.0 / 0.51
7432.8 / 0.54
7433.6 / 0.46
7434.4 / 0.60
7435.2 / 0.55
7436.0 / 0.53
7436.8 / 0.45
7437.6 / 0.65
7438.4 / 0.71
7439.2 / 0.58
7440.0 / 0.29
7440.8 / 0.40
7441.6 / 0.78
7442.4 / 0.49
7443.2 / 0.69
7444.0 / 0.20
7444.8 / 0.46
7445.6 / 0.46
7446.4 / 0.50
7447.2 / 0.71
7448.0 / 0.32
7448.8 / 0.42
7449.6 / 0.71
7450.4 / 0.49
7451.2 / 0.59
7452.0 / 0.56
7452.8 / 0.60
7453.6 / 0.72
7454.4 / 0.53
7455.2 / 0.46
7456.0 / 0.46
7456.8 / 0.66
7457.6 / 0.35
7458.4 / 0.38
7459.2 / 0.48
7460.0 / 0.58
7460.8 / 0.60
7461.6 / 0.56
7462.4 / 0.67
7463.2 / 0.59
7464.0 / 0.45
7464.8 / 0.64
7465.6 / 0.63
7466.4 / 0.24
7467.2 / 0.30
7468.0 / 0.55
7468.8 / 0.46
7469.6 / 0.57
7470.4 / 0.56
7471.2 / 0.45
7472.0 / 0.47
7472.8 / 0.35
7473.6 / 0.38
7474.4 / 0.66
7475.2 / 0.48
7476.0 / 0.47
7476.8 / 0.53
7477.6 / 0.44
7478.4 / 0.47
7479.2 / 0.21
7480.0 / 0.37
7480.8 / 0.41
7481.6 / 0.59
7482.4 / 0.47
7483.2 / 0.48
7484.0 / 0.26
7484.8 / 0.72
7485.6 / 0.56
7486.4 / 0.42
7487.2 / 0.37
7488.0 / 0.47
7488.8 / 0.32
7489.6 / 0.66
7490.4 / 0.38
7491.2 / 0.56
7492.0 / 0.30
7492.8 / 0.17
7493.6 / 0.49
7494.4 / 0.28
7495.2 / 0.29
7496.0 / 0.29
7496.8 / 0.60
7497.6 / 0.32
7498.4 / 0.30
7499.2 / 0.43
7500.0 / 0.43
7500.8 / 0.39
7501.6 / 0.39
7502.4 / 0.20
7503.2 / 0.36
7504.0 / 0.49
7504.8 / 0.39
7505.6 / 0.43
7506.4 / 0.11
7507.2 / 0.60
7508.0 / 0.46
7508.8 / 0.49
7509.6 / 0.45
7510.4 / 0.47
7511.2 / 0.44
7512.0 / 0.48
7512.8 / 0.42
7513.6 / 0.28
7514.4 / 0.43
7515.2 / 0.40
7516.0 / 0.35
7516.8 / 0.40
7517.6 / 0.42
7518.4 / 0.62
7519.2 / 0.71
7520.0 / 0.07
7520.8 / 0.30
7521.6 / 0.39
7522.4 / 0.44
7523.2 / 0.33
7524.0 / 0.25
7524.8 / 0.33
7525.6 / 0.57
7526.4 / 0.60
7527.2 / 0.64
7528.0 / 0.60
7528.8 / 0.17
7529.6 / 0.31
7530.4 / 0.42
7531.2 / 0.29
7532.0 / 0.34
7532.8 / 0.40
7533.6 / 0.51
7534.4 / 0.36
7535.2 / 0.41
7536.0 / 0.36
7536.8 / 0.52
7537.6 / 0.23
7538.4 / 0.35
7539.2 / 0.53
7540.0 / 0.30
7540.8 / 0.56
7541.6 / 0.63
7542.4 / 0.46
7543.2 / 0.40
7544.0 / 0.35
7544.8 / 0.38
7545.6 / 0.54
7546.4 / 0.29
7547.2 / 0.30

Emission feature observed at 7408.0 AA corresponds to C III] 1909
